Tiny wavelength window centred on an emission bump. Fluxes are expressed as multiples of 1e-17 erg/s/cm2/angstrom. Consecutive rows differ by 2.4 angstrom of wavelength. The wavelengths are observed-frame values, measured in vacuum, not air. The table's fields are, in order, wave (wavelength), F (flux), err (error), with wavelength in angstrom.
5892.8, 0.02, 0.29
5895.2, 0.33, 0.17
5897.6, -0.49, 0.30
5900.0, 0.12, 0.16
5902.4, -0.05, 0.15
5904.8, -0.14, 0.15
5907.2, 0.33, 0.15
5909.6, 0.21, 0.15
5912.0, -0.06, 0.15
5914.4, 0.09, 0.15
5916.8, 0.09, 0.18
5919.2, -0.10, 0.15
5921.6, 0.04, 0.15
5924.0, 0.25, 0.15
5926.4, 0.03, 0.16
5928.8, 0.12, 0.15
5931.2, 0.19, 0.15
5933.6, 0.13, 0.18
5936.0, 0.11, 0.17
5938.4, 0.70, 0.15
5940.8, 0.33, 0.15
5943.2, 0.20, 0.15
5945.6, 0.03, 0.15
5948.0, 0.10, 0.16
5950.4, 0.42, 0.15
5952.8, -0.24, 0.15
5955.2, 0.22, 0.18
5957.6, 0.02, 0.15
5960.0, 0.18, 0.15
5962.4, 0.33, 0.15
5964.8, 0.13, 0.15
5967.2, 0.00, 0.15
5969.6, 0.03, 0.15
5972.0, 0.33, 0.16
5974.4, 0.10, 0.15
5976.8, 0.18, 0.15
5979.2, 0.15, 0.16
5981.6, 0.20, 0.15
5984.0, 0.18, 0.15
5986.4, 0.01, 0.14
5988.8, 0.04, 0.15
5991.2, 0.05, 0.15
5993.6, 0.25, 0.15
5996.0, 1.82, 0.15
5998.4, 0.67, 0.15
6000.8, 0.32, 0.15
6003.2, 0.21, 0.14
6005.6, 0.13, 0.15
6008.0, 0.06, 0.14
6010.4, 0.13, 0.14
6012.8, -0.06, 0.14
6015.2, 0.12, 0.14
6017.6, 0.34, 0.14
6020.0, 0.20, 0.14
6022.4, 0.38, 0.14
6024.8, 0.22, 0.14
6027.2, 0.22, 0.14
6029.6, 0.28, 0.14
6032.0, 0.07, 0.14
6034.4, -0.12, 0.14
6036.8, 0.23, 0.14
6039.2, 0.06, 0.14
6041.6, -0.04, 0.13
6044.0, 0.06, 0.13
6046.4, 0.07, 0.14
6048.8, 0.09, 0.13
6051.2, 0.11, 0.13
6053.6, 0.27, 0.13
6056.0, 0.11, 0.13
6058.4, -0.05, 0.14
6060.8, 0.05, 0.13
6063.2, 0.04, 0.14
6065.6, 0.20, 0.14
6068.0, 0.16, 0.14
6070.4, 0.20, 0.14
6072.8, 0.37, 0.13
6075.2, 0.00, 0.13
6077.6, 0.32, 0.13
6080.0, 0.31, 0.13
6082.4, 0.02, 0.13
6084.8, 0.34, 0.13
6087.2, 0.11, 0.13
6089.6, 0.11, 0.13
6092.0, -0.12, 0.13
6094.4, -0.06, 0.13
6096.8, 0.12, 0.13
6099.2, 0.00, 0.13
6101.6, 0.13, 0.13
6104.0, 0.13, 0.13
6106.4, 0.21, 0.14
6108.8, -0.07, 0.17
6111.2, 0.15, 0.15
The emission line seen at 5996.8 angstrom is [O III]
